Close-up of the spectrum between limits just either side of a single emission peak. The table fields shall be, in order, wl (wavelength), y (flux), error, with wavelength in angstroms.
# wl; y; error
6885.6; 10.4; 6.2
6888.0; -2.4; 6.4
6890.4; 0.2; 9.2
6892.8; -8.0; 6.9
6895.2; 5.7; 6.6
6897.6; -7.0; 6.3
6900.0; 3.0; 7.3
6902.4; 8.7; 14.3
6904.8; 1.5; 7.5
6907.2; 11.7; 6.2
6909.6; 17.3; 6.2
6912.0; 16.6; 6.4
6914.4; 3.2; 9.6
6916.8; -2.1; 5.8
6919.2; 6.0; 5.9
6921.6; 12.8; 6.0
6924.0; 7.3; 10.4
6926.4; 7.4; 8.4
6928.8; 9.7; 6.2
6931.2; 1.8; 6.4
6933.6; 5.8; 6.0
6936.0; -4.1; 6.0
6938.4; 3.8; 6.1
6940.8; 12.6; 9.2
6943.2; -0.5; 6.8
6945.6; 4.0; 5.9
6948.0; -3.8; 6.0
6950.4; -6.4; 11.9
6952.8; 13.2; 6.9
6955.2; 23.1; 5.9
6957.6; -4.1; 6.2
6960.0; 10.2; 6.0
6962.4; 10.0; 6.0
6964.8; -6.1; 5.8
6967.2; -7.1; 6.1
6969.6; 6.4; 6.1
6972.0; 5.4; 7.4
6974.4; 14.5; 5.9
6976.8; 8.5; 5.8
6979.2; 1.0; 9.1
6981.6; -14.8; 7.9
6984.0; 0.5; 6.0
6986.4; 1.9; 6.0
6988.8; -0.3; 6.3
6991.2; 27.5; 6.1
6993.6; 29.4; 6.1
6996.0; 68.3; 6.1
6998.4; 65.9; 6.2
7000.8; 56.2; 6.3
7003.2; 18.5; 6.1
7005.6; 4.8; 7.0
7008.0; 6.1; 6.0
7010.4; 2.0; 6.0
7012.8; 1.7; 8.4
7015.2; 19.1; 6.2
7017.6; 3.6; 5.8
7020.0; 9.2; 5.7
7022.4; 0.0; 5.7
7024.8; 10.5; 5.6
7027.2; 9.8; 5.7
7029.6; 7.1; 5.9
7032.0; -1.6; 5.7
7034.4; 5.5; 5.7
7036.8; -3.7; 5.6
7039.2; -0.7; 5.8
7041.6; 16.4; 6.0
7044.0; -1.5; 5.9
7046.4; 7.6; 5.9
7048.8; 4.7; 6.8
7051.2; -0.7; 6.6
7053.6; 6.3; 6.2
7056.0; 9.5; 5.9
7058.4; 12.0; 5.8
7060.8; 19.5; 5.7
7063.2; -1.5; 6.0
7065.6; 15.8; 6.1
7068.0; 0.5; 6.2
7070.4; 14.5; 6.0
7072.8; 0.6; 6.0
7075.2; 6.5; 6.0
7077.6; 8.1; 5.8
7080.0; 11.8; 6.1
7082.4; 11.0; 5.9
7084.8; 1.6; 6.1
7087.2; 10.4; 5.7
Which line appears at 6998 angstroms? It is [O II] 3727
